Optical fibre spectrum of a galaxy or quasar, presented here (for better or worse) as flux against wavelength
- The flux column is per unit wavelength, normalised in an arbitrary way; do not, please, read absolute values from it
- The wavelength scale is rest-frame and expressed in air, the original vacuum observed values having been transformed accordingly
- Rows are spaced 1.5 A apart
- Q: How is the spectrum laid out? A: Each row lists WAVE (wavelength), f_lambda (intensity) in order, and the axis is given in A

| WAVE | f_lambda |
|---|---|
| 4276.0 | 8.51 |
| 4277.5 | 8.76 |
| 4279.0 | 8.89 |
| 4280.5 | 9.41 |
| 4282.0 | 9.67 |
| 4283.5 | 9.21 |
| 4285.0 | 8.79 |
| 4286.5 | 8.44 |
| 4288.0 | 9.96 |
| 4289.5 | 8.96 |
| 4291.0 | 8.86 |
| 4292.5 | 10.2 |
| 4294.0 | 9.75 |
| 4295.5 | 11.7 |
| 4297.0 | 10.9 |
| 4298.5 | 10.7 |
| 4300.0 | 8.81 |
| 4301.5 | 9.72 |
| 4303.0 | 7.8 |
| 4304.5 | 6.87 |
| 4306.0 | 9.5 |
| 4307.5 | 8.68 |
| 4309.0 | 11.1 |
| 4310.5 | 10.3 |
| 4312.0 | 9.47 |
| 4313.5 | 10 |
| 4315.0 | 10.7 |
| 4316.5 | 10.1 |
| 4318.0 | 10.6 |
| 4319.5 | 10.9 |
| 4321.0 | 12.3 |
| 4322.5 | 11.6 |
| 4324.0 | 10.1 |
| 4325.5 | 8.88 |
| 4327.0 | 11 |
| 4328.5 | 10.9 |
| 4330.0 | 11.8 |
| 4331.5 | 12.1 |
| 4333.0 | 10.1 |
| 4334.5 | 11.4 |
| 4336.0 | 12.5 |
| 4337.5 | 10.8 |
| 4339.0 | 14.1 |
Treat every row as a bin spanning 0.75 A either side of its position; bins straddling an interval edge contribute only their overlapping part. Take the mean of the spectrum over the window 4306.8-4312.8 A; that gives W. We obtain 9.9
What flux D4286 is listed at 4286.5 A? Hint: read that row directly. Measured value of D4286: 8.44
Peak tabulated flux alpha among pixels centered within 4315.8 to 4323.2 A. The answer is 12.3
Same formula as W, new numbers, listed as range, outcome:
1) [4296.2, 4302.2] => 10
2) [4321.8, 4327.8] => 10.4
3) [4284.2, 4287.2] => 8.63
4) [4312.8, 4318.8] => 10.4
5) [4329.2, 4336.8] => 11.6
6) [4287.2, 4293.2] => 9.48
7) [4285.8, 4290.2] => 9.13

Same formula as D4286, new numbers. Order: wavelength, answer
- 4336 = 12.5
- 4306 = 9.5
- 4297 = 10.9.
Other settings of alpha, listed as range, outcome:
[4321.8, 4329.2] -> 11.6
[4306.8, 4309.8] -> 11.1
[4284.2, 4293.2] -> 10.2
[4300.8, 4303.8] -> 9.72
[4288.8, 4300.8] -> 11.7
